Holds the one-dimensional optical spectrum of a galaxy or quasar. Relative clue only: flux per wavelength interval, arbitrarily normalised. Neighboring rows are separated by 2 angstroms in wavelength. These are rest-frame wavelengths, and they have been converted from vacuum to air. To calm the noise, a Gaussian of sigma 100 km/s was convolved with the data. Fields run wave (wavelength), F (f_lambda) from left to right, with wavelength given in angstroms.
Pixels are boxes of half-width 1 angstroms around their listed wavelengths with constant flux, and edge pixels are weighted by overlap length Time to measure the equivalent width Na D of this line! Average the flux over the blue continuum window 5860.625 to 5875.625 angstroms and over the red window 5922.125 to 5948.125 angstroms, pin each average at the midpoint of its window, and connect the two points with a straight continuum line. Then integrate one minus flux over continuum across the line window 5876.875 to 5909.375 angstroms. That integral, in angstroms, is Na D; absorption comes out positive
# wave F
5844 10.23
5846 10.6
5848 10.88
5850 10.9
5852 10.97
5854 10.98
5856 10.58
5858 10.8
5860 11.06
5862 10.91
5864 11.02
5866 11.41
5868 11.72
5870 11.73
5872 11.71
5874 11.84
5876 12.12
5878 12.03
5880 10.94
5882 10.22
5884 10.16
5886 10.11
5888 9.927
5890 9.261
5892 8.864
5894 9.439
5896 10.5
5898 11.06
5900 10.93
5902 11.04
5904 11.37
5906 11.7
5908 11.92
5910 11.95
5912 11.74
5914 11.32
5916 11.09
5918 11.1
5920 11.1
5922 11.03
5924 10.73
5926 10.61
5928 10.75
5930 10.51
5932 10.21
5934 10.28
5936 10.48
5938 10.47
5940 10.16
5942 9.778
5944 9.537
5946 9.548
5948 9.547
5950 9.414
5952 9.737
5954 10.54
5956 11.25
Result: 1.2 angstroms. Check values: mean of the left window 11.5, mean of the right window 10.3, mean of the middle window 10.6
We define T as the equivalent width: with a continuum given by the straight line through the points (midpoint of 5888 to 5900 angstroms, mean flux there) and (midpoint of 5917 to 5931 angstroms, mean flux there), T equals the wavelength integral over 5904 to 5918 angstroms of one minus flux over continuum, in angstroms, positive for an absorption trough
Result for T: -1.51 angstroms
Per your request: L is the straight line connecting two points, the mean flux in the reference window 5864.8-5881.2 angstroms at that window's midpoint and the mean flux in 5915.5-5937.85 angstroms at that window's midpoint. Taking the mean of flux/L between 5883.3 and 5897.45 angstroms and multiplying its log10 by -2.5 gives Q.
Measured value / 0.16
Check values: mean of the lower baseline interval 11.7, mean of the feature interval 9.78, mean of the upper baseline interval 10.7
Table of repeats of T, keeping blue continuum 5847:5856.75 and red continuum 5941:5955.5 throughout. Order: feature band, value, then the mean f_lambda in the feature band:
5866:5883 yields -1.47 angstroms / 11.5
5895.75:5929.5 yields -3.30 angstroms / 11.2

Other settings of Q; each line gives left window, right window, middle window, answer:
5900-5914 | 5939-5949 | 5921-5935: -0.01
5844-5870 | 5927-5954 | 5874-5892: 0.01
